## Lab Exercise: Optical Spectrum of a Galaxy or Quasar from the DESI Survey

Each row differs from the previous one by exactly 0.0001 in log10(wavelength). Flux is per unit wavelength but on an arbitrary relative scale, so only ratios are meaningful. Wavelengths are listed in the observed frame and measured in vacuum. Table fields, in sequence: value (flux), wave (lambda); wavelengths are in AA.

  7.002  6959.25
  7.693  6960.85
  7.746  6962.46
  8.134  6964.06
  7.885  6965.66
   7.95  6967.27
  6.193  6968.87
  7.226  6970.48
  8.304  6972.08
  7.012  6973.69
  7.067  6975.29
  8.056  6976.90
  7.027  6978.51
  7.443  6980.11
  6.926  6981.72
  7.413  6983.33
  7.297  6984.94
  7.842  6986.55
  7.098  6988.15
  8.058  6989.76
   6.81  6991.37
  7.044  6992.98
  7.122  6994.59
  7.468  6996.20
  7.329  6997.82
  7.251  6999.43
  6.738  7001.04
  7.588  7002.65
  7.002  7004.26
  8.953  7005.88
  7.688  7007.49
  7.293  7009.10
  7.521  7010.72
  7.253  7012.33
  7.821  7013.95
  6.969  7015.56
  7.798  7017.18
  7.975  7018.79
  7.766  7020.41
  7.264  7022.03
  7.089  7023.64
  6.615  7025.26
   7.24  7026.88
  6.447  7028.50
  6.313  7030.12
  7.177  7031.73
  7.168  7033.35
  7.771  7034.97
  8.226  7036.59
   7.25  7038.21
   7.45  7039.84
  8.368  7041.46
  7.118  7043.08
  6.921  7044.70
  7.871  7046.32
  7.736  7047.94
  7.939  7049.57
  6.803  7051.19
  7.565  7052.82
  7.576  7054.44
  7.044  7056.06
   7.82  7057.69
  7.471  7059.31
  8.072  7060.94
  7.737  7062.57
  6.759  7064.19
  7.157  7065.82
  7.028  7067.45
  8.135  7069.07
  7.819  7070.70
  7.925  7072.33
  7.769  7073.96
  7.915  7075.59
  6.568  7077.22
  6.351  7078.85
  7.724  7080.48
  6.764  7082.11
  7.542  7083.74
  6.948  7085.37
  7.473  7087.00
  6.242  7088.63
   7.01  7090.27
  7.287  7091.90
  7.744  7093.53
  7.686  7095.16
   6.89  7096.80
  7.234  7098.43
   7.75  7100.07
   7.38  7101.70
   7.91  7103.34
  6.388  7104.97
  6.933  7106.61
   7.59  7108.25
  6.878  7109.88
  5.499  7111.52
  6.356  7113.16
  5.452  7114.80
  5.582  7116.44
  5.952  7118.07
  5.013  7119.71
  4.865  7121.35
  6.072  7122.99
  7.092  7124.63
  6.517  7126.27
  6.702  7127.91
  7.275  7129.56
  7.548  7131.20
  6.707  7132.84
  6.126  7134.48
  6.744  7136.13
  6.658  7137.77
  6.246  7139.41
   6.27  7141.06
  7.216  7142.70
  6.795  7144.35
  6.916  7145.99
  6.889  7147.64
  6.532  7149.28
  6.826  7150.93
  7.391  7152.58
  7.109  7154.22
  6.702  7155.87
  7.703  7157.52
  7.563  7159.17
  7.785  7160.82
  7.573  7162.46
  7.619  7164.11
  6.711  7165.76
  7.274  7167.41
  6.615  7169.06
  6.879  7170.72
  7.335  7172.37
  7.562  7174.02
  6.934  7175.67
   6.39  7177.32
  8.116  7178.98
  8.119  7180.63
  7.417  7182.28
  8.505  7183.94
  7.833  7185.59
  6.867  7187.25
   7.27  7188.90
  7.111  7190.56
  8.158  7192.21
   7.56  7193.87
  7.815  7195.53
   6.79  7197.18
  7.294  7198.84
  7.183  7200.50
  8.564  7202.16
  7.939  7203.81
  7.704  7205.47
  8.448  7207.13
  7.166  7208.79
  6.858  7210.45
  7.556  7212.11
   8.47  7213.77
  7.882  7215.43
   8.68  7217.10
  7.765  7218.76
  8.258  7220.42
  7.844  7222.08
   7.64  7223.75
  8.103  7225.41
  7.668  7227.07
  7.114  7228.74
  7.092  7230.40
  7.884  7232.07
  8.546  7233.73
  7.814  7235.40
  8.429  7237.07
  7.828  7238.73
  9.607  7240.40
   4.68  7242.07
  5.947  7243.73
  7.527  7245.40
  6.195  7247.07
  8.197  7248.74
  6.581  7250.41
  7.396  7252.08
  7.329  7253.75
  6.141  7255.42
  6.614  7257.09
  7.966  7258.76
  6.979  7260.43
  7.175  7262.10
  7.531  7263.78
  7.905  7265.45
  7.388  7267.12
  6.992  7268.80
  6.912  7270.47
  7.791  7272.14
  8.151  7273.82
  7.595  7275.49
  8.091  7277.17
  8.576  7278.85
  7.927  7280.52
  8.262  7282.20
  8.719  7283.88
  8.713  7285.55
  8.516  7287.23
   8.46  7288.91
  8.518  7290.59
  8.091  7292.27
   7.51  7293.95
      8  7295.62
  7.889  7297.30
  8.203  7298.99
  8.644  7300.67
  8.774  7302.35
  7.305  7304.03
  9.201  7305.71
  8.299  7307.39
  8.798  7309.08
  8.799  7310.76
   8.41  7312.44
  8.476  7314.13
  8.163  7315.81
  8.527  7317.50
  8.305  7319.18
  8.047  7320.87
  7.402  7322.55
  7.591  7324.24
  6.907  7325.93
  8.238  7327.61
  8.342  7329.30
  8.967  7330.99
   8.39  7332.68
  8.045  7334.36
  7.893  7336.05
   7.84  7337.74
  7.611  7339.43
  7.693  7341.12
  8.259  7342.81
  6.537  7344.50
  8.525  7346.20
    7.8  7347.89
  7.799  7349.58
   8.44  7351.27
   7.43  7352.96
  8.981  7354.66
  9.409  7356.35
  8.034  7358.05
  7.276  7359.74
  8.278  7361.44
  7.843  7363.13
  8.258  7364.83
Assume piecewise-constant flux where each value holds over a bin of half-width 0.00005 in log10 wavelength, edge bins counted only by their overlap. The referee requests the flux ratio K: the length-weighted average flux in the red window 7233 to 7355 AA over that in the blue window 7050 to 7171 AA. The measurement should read 1.1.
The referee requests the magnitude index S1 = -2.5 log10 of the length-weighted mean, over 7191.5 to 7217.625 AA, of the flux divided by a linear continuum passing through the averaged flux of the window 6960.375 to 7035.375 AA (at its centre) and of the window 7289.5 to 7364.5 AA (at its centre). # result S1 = 0.015 mag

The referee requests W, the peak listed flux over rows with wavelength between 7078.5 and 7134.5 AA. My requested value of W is 7.91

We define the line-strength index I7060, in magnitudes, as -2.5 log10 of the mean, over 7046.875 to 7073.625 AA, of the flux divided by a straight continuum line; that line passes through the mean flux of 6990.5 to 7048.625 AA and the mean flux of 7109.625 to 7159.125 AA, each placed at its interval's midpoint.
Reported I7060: -0.070 mag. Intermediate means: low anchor 7.37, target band 7.54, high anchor 6.53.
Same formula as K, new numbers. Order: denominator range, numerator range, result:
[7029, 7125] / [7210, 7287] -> 1.07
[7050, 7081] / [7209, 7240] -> 1.06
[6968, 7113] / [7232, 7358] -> 1.08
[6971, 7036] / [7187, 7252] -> 1.03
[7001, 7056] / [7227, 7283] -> 1.00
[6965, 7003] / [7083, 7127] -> 0.92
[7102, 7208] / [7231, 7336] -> 1.12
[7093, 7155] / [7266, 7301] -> 1.20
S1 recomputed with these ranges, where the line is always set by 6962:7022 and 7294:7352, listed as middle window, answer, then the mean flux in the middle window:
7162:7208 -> 0.050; 7.48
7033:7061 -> 0.001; 7.56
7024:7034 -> 0.106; 6.83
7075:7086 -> 0.078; 7.1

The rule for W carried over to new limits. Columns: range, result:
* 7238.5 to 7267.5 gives 9.607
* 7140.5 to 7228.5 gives 8.68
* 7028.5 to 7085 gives 8.368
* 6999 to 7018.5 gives 8.953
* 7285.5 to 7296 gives 8.713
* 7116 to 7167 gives 7.785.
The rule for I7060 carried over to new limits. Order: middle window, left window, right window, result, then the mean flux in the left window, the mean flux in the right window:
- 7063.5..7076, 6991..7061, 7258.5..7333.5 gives -0.01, 7.4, 8.08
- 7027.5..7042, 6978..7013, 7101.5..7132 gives -0.04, 7.38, 6.45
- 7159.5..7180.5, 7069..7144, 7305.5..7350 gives -0.01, 6.85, 8.09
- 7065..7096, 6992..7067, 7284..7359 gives 0.03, 7.4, 8.18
